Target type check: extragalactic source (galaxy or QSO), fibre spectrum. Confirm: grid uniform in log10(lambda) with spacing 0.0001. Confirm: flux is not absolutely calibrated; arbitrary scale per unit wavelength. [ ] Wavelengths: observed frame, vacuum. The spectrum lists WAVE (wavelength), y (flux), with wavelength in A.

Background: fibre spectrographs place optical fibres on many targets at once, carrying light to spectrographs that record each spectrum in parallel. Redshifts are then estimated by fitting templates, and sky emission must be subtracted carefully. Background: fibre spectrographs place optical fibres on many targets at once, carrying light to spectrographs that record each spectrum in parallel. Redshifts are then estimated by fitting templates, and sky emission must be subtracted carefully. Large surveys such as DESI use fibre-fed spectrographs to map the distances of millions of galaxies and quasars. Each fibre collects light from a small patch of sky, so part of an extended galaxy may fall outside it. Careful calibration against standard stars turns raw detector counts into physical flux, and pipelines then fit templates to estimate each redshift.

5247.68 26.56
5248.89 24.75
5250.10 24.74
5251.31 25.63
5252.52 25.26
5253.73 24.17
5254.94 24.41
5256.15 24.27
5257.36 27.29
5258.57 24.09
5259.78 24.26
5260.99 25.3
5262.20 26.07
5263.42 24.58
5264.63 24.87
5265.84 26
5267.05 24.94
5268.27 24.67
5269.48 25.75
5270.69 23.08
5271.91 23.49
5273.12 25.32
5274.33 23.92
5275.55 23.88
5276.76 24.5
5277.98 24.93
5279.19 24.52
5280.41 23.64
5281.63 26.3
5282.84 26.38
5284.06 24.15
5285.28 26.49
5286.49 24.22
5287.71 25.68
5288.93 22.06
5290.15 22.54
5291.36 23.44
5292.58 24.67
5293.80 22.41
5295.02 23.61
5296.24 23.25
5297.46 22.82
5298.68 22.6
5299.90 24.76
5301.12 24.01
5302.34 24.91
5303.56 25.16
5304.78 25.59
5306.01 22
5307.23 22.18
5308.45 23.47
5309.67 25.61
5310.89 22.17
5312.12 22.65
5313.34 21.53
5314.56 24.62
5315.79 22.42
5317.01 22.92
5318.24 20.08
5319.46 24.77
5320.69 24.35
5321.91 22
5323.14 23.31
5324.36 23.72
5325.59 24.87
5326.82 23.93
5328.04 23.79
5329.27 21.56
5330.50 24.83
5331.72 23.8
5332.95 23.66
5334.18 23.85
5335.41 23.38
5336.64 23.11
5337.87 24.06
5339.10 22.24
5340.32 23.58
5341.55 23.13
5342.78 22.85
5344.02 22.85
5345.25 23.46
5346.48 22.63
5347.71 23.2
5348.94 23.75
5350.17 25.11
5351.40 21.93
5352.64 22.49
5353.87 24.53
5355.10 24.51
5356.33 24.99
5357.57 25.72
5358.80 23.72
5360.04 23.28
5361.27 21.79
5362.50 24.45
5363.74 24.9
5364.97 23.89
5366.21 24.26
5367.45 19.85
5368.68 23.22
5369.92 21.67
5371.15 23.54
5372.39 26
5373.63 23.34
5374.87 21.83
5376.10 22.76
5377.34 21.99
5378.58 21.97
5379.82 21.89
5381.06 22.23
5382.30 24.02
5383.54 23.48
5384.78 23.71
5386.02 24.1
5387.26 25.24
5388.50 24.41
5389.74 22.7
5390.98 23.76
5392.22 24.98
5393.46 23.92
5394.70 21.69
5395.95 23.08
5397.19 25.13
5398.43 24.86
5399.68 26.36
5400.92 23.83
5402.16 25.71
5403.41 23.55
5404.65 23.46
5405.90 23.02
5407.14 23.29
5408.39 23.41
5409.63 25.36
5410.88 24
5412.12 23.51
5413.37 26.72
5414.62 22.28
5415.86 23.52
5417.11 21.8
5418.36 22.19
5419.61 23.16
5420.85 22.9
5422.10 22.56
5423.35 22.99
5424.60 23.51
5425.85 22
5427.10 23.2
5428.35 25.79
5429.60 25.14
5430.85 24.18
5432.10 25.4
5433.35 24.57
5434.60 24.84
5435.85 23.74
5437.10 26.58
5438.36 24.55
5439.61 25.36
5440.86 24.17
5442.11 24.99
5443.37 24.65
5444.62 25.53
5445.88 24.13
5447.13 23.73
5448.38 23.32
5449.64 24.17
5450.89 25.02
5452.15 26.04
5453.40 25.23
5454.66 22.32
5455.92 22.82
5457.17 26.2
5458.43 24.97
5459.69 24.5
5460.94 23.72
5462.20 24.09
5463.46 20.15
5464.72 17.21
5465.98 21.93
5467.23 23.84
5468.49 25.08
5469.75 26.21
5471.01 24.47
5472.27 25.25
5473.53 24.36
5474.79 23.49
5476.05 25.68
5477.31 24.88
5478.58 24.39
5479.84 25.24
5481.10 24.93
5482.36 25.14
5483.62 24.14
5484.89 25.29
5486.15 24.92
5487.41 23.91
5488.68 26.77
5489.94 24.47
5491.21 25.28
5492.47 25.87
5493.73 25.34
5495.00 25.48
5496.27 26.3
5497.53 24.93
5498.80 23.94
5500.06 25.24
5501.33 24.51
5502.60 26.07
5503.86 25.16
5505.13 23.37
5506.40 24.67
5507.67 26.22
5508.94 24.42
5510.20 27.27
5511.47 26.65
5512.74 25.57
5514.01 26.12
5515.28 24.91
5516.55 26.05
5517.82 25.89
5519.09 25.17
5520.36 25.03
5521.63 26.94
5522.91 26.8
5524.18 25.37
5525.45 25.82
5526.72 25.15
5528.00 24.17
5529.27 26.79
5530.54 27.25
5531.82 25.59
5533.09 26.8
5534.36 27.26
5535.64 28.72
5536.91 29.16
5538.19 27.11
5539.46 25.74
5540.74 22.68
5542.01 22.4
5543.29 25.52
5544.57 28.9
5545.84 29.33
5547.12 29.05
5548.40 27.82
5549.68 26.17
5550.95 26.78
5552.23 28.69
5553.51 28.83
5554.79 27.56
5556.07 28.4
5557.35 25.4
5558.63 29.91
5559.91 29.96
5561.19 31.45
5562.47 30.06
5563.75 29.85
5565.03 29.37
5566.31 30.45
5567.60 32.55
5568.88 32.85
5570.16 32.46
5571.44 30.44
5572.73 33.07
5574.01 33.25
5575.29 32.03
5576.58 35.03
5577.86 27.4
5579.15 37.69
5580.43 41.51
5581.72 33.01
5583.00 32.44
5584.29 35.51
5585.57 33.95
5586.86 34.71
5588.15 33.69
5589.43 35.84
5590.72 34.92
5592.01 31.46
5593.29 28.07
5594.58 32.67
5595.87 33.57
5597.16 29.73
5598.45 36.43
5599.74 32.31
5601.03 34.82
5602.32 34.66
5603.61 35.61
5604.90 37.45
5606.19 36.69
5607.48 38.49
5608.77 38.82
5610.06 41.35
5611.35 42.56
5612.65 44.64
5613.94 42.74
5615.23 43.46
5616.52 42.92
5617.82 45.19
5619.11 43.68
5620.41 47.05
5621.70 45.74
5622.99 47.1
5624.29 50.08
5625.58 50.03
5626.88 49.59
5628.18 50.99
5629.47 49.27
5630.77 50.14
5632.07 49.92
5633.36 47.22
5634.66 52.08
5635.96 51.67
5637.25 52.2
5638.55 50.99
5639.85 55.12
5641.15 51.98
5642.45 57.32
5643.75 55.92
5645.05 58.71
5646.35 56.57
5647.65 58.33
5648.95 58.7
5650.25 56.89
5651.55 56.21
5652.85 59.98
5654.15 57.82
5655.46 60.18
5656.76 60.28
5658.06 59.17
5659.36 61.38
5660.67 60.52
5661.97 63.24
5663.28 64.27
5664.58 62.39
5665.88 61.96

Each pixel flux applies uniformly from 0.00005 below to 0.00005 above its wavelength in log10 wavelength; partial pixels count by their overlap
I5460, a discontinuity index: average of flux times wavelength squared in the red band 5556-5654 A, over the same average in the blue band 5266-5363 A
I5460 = 1.9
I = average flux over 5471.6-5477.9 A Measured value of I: 24.7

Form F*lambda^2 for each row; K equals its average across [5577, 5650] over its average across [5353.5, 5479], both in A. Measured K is 1.9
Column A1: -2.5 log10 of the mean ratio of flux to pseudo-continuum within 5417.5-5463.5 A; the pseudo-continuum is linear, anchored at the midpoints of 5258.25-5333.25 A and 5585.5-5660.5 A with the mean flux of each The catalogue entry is 0.37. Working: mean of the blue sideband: 24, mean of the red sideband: 46.2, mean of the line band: 24.2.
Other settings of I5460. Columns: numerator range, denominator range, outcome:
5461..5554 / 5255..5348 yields 1.15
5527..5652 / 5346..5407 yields 1.72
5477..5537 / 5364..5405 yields 1.14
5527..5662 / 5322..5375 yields 1.83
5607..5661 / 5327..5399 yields 2.41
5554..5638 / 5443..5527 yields 1.59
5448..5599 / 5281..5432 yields 1.24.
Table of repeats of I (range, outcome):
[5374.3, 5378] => 22.2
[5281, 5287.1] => 25.5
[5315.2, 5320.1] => 22.5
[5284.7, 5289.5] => 24.6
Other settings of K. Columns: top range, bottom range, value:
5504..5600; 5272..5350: 1.34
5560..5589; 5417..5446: 1.43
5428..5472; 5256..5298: 1.06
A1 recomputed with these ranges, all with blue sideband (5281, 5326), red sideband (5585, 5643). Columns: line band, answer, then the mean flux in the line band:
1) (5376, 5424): 0.24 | 23.6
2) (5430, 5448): 0.28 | 24.7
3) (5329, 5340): 0.09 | 23.5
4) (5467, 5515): 0.36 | 25.1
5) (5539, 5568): 0.35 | 28.1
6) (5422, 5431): 0.30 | 23.7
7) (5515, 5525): 0.38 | 25.8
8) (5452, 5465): 0.37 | 23.5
